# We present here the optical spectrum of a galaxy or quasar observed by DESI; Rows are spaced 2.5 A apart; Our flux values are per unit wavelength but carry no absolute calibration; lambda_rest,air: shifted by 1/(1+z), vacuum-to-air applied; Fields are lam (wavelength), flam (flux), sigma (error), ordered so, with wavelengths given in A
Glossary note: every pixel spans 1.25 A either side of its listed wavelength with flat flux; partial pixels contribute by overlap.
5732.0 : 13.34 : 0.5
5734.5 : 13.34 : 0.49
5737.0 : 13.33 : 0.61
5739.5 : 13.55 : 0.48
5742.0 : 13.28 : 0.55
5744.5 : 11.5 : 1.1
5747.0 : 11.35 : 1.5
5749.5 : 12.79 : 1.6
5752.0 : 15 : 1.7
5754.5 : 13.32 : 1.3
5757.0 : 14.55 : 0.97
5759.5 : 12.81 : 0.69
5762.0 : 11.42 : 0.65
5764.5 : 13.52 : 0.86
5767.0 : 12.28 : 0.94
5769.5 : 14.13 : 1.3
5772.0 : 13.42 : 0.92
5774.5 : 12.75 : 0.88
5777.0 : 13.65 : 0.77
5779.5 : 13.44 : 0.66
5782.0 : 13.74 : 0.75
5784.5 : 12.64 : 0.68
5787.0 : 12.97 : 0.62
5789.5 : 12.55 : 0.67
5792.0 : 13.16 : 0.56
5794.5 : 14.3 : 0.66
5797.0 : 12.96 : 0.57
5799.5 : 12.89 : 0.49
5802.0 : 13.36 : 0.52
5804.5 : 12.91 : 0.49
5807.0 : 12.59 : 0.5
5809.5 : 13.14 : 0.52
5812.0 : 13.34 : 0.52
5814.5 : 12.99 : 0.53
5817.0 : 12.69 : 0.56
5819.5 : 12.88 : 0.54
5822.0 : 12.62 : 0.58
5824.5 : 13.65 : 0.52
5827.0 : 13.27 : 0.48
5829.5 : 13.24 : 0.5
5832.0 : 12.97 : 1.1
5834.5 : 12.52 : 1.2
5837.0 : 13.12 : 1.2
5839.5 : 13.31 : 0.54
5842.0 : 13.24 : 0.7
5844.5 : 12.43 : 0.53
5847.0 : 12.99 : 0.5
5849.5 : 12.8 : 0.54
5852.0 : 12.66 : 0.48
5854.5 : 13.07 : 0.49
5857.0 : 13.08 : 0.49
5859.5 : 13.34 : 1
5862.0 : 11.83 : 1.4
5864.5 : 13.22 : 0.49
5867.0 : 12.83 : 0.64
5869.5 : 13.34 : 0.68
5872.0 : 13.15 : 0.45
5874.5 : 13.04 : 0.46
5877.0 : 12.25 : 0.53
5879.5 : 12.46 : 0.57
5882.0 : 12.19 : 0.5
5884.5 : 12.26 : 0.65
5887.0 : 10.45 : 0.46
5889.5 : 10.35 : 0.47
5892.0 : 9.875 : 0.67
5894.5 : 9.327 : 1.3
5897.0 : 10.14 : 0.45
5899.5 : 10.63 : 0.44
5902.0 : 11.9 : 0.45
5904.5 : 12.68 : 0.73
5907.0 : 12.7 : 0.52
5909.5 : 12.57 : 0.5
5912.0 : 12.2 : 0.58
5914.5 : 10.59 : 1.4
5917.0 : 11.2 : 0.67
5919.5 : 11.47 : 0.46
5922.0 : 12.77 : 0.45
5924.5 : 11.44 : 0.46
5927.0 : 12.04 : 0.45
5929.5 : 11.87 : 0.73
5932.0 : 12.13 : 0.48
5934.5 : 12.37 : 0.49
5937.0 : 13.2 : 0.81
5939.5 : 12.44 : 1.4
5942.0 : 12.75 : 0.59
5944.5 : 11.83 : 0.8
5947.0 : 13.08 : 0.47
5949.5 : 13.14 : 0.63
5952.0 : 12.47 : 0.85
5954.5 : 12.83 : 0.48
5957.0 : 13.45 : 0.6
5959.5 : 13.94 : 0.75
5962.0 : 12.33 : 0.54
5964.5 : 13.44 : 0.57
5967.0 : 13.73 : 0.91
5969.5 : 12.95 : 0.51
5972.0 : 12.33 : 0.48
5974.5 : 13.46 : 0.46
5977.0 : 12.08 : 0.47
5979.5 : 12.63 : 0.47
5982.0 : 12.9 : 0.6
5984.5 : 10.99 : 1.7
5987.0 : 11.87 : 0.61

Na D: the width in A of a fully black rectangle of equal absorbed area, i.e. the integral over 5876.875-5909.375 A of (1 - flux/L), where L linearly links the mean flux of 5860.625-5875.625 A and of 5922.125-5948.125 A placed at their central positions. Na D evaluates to 3.47 A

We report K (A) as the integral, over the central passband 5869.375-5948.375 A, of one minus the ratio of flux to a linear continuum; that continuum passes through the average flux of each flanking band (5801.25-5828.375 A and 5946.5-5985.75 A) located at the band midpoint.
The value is 6.4 A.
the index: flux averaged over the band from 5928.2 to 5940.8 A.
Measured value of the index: 12.4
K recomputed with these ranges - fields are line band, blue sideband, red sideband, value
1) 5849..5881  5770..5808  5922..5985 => 0.2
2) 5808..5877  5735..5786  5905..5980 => -0.7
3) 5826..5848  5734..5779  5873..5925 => -1.4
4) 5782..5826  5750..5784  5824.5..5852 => 0.4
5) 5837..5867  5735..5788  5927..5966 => 0.0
